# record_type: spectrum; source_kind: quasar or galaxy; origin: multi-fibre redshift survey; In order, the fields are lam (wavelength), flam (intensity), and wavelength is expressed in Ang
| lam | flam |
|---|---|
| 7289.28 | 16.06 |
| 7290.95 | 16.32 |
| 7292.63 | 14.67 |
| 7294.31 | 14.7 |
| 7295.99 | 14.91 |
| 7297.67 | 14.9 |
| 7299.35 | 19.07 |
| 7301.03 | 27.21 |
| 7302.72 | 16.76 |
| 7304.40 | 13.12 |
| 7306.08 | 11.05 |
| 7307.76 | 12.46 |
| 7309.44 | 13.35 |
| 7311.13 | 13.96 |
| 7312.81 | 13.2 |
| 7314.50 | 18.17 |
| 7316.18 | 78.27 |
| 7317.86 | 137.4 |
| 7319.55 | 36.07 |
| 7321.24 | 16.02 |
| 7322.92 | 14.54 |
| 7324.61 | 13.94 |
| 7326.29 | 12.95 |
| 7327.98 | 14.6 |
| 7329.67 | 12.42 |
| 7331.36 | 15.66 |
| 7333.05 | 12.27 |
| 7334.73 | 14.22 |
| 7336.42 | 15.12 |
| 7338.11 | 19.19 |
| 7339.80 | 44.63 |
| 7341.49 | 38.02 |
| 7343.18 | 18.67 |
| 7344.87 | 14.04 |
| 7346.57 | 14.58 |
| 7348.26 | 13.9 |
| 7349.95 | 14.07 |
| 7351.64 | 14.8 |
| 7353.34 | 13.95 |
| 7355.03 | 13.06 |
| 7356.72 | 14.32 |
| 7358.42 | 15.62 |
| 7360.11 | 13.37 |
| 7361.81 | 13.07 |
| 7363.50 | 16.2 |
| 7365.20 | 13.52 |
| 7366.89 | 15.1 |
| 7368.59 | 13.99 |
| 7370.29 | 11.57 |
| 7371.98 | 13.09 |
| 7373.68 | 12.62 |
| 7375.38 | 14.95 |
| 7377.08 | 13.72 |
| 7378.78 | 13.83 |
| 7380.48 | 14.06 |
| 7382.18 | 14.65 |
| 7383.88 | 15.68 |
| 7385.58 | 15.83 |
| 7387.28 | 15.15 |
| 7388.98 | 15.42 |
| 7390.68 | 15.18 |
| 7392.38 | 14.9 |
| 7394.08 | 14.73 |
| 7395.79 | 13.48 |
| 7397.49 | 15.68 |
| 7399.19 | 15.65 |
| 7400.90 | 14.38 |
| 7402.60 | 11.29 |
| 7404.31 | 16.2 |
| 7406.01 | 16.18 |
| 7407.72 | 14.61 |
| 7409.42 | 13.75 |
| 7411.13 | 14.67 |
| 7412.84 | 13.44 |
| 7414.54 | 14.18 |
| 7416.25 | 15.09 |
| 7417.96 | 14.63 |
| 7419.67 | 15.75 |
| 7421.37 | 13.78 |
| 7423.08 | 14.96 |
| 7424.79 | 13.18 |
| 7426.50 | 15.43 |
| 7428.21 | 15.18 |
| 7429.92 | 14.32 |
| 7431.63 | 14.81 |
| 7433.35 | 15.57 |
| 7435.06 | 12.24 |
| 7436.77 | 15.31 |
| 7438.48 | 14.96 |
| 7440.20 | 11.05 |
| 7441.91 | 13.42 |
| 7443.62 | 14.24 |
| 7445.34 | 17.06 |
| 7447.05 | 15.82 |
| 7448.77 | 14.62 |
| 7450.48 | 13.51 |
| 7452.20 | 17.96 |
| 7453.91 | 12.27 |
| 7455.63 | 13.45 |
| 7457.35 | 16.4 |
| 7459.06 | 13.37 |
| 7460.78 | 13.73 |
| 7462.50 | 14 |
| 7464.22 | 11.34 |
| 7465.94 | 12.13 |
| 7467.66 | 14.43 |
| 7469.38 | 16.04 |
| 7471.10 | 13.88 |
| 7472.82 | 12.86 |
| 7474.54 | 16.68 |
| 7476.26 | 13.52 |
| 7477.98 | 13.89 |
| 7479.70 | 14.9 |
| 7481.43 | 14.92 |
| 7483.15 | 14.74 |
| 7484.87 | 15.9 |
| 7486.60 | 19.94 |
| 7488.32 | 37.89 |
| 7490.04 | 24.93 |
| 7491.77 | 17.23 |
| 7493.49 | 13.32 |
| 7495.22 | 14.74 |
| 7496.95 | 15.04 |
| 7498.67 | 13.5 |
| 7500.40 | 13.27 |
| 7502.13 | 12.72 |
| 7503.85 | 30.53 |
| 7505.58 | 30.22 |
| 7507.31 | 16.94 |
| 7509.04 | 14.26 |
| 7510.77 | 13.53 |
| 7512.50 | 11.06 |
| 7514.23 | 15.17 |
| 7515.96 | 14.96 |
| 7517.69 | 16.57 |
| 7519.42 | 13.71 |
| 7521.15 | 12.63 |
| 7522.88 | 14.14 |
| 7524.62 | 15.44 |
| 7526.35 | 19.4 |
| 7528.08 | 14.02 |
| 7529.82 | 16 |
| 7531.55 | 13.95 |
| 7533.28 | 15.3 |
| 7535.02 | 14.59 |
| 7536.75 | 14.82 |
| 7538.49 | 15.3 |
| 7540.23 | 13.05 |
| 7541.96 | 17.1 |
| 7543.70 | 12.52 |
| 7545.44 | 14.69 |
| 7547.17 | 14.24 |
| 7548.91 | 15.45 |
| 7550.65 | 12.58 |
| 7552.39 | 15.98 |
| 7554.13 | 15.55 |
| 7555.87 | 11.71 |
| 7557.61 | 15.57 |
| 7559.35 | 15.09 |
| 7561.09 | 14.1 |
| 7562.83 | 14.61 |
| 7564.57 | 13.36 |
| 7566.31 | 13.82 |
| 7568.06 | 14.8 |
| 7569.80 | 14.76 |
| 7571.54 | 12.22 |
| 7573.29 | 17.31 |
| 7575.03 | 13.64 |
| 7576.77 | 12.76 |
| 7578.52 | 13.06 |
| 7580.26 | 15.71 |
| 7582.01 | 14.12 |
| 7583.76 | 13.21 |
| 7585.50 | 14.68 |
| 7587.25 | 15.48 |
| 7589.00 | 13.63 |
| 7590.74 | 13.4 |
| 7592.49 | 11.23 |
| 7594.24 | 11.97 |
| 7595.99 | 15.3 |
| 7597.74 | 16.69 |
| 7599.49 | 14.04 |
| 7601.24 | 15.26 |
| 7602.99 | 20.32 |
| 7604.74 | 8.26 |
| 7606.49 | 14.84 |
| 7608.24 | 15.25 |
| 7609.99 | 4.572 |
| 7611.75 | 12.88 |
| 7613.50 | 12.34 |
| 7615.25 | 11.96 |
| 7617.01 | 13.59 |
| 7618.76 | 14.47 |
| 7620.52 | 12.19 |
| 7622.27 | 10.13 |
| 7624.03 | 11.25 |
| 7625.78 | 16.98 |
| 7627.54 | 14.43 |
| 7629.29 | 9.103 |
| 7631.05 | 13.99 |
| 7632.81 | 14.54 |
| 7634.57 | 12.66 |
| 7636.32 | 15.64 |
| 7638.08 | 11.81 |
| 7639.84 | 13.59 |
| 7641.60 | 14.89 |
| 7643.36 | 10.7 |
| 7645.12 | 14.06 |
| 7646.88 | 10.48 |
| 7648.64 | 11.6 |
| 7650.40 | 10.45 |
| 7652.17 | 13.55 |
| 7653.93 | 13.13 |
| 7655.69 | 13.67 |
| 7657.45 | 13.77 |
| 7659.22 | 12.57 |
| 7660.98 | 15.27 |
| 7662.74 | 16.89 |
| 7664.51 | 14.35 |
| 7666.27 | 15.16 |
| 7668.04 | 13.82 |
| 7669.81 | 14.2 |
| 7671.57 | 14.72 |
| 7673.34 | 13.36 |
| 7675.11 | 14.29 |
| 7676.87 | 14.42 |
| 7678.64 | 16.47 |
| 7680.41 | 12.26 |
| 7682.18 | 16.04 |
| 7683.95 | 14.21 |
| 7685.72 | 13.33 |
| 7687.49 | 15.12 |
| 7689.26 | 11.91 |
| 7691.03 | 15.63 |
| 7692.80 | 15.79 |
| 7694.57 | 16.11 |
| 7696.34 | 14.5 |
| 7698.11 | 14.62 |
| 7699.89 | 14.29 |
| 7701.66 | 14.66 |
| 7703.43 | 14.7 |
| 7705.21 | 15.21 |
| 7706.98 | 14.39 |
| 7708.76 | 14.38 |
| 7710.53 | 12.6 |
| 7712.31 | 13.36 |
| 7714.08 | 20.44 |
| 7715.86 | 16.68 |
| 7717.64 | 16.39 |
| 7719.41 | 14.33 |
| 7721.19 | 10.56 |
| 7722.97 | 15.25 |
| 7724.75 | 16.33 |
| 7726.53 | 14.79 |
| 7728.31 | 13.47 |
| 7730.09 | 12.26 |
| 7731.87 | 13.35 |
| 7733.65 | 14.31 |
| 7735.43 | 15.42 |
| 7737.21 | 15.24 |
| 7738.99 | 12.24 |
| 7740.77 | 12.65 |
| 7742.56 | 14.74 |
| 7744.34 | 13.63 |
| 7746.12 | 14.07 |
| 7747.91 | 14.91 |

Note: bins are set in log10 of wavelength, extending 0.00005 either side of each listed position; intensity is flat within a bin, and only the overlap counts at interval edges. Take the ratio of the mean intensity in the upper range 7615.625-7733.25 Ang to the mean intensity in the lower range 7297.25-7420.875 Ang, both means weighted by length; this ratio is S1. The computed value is 0.8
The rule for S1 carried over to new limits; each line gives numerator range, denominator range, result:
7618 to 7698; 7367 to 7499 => 0.92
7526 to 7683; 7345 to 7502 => 0.94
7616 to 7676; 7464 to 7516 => 0.80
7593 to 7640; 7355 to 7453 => 0.91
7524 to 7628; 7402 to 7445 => 0.98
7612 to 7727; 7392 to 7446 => 0.96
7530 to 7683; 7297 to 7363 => 0.64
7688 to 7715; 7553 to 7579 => 1.05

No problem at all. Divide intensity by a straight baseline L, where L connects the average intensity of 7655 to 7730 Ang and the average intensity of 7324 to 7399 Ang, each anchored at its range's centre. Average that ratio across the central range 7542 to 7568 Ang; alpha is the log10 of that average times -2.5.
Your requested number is 0.05 mag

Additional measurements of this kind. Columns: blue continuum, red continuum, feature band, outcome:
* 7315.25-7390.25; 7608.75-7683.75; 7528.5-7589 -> 0.07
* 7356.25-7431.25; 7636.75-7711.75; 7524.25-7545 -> -0.07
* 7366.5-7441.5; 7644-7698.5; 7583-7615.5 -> 0.05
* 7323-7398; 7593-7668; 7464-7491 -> -0.16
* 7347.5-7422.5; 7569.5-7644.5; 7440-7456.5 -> -0.03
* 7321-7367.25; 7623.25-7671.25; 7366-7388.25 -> 0.14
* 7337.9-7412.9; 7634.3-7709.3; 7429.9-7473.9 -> 0.08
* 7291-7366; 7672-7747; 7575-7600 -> 0.18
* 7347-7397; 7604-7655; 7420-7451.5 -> -0.05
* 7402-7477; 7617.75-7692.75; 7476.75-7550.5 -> -0.16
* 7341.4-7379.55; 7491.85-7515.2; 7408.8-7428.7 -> 0.07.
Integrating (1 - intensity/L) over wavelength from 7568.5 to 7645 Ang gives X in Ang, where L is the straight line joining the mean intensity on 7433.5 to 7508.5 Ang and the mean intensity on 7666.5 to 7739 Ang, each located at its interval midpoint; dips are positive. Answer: 8.5 Ang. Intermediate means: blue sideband 16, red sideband 14.6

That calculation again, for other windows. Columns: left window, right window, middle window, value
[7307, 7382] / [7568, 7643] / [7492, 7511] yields -1.2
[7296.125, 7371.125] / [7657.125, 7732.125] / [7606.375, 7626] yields 4.4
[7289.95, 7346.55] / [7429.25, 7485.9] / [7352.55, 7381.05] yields 8.7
